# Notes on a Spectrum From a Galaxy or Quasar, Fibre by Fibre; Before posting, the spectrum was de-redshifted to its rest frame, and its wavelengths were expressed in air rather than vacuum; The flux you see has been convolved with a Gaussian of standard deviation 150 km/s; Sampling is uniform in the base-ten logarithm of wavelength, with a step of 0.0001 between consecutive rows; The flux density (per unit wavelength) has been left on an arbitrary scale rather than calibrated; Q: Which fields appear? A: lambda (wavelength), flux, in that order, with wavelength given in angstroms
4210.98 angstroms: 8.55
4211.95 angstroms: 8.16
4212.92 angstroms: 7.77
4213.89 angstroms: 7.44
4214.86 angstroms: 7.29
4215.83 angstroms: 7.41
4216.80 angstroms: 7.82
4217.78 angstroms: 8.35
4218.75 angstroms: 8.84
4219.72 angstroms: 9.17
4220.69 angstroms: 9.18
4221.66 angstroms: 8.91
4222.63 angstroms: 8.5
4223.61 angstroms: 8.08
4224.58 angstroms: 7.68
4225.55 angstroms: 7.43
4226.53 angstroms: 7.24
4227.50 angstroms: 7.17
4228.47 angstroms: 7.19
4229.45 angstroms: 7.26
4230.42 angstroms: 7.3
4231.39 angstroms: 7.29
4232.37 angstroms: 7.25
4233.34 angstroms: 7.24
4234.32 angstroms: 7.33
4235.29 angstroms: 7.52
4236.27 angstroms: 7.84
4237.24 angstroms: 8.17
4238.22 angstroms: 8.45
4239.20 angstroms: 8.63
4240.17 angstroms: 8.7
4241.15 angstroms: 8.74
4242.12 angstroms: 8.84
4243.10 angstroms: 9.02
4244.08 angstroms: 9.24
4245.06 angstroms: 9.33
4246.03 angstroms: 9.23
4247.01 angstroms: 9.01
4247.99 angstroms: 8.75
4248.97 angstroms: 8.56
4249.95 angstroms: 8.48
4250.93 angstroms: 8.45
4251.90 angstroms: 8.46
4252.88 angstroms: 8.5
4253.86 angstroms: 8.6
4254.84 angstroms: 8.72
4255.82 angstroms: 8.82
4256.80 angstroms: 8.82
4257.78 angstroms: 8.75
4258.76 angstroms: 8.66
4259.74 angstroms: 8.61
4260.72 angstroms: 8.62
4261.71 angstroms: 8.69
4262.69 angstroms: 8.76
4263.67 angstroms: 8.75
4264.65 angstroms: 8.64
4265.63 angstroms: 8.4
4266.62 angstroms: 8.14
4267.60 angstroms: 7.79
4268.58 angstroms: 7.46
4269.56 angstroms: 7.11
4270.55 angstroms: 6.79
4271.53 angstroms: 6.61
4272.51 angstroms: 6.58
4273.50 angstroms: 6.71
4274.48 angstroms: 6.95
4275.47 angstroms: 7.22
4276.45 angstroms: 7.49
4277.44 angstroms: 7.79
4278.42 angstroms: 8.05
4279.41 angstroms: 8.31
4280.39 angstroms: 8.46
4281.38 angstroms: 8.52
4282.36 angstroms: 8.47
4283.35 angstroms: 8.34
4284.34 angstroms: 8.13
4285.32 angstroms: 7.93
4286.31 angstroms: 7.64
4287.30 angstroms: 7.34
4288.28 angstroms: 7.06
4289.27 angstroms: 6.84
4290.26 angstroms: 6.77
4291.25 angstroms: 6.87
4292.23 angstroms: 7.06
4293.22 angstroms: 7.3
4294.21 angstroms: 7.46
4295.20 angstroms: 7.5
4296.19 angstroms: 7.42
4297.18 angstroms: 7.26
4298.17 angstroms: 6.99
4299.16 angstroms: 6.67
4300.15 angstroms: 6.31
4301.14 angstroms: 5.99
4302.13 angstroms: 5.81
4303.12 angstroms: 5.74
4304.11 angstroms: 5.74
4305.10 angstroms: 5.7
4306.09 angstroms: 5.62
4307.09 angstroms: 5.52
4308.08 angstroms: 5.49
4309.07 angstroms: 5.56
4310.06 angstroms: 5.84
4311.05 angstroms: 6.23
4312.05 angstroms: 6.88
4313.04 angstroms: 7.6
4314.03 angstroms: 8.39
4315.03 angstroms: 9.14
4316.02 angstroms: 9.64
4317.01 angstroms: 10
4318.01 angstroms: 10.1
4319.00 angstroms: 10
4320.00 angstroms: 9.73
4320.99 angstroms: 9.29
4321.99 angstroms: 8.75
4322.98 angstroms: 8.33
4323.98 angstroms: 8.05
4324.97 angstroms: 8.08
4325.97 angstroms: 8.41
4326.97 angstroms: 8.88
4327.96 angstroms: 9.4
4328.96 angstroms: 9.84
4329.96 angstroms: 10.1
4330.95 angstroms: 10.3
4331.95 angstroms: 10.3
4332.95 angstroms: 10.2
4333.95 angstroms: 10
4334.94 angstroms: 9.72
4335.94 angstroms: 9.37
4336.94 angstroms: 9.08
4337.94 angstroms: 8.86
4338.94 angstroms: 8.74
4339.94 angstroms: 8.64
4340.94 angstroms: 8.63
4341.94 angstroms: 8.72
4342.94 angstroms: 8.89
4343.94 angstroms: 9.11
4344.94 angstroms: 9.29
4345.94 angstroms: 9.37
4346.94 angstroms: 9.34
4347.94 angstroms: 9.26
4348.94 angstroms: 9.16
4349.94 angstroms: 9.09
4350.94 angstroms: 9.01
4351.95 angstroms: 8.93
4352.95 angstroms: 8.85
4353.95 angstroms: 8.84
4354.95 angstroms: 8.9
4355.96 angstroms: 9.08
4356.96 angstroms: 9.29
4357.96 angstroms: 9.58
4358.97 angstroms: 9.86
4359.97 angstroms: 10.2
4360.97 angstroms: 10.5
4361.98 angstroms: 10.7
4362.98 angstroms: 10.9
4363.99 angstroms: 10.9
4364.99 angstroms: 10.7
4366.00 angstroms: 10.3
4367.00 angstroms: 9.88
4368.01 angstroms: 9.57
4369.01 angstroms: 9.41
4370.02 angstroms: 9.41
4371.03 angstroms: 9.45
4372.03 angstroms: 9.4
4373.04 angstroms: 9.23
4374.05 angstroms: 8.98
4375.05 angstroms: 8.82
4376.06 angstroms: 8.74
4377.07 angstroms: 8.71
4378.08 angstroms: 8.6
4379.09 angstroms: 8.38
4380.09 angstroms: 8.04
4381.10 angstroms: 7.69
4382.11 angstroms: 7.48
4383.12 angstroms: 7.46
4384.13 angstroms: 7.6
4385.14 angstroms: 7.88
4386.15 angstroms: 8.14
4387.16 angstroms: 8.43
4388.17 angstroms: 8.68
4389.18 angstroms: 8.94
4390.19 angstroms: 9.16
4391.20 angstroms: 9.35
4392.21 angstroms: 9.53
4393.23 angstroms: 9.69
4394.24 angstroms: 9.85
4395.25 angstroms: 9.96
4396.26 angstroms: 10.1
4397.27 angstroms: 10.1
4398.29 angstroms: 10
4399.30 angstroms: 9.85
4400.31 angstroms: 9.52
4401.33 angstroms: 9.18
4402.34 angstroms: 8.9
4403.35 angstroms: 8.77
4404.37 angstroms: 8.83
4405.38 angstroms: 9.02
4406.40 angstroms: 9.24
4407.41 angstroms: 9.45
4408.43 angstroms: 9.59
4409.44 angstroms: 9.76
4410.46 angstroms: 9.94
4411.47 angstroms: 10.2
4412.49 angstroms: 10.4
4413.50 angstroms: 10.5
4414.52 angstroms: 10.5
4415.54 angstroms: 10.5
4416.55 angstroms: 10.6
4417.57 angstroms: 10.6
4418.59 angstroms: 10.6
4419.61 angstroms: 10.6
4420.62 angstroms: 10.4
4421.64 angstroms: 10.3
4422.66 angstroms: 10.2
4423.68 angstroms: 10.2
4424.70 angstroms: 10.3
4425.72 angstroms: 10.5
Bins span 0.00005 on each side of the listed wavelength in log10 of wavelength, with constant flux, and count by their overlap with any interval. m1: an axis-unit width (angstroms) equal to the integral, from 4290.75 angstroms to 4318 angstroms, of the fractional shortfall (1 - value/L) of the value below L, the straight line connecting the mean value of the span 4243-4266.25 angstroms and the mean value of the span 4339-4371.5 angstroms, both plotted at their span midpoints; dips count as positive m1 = 6.5 angstroms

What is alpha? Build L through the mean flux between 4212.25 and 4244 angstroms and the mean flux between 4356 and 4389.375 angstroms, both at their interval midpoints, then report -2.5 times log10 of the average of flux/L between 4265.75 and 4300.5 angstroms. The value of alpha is 0.14 mag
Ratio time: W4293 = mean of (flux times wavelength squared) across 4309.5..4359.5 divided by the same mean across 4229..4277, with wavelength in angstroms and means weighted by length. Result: 1.15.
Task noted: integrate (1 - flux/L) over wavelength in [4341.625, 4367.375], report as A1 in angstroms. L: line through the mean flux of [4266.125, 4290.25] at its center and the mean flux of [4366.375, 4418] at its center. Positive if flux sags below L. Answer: -2.57 angstroms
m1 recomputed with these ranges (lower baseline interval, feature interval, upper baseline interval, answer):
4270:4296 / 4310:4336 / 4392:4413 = -2.7 angstroms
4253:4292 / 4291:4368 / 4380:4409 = -1.1 angstroms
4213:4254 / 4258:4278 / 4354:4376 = 1.8 angstroms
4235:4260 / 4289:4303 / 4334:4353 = 3.2 angstroms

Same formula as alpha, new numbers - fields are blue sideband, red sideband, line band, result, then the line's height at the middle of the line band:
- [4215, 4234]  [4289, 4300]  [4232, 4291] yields -0.09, 7.44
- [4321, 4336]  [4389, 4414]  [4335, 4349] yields 0.04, 9.37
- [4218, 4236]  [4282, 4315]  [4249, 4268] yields -0.16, 7.39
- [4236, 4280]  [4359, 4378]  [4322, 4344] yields 0.01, 9.27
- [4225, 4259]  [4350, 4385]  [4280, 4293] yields 0.13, 8.59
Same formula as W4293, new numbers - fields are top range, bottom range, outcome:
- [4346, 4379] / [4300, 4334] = 1.20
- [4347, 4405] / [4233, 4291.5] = 1.20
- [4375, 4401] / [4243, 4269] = 1.09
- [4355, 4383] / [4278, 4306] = 1.35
